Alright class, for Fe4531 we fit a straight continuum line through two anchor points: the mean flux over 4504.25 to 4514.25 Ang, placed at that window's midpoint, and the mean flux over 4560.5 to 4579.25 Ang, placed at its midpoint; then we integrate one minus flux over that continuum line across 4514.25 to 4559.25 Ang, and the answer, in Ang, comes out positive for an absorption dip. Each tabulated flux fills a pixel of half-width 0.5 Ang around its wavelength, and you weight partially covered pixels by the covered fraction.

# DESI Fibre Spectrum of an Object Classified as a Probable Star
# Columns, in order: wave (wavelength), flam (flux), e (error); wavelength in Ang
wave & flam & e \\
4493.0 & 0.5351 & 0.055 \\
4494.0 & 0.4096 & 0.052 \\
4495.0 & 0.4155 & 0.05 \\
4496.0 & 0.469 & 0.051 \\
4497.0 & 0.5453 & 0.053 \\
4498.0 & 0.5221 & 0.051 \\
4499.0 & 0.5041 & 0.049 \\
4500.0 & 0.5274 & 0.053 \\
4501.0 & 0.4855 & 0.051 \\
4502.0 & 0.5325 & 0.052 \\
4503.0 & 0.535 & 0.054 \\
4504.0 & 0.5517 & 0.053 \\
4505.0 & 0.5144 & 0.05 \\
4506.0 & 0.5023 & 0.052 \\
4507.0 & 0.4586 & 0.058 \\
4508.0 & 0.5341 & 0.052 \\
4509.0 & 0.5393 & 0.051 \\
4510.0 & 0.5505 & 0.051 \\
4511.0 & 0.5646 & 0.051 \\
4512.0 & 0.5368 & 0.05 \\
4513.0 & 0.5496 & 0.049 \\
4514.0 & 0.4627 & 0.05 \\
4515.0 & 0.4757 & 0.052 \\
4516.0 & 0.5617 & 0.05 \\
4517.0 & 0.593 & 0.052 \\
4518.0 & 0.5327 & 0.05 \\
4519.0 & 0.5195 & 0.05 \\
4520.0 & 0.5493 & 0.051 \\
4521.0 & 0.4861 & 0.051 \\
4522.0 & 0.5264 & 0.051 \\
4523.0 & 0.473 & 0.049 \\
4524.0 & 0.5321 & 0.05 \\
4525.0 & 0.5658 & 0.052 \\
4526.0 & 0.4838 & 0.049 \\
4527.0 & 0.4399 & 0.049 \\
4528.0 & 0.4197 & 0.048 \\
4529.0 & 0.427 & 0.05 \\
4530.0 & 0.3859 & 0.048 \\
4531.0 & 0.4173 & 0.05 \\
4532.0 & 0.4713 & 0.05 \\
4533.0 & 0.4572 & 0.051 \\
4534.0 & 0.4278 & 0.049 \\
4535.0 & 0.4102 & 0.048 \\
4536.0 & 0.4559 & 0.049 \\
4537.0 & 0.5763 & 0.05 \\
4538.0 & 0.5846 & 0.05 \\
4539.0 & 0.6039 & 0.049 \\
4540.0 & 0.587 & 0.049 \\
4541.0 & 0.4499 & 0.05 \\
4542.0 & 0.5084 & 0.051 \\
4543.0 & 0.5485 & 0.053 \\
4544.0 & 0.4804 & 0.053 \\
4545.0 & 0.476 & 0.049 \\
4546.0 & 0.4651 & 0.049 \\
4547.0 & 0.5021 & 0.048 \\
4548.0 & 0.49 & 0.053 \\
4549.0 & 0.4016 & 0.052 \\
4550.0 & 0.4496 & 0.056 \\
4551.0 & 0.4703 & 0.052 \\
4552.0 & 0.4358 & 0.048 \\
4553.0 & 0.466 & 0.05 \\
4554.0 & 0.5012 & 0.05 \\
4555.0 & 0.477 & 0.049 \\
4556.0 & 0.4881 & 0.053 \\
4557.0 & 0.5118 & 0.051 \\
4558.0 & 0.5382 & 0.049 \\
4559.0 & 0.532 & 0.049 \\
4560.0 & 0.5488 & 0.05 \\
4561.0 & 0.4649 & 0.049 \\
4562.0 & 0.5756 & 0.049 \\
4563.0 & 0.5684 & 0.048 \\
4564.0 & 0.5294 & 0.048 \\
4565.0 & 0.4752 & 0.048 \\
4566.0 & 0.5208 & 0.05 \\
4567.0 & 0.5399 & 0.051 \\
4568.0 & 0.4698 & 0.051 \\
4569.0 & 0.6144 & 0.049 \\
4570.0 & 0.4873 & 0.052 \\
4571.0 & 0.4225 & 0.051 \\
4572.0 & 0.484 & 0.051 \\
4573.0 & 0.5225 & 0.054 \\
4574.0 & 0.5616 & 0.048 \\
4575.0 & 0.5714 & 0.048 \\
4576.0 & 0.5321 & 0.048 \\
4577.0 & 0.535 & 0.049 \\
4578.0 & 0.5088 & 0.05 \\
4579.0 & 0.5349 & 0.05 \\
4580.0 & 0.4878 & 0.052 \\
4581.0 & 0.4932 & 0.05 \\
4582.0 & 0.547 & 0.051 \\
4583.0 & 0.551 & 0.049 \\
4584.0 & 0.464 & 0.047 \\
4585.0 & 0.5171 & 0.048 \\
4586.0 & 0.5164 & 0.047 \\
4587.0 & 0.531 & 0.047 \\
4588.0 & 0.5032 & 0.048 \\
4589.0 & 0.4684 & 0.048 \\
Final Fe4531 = 2.7 Ang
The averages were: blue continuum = 0.524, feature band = 0.492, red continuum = 0.522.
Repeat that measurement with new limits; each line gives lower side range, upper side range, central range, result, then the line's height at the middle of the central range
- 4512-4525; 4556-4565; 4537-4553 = 0.9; 0.526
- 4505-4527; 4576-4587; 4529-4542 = 0.9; 0.52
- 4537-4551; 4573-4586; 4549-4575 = 0.5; 0.515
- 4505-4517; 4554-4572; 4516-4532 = 0.9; 0.522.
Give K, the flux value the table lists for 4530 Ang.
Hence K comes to 0.3859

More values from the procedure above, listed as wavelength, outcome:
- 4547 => 0.5021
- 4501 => 0.4855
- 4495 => 0.4155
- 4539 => 0.6039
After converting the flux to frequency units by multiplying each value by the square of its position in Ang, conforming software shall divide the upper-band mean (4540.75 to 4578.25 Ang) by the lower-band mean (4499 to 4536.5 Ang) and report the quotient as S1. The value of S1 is 1.03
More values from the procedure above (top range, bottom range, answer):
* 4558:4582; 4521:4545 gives 1.09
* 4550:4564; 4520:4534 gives 1.09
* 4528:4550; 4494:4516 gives 0.95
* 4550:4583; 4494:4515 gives 1.03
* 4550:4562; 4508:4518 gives 0.94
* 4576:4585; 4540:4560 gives 1.07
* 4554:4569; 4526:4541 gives 1.11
